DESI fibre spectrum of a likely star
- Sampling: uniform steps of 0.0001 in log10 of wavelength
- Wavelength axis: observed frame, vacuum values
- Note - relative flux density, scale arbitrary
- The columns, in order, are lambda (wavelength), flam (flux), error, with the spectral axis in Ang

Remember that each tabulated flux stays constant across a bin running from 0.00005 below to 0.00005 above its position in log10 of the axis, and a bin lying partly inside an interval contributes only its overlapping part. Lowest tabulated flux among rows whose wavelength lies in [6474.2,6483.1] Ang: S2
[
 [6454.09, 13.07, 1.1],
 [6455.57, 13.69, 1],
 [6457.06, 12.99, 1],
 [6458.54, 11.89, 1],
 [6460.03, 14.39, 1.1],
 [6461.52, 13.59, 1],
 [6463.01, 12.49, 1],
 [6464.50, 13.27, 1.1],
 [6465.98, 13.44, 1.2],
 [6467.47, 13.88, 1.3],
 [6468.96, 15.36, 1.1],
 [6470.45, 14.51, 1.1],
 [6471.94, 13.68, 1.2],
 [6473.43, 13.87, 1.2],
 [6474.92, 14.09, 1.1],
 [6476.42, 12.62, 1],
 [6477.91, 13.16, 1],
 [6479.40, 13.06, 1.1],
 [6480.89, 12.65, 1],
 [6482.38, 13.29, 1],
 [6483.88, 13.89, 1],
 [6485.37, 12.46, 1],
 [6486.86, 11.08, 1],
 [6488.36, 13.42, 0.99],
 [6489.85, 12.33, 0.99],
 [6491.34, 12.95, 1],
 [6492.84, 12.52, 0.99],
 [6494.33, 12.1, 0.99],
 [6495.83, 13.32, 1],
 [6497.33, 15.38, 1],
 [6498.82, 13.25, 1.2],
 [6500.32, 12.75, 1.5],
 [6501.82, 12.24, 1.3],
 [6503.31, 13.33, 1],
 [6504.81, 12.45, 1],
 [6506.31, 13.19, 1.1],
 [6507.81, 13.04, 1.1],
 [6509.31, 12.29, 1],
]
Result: 12.62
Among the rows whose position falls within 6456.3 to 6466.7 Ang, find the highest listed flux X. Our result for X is 14.39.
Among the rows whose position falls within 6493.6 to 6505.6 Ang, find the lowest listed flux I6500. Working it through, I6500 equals 12.1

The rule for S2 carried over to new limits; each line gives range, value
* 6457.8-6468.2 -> 11.89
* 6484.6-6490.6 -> 11.08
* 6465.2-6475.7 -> 13.44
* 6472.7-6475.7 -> 13.87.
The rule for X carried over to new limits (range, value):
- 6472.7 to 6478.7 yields 14.09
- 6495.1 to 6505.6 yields 15.38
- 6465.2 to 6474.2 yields 15.36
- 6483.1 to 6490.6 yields 13.89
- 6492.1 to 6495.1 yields 12.52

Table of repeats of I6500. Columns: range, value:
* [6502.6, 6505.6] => 12.45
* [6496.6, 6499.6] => 13.25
